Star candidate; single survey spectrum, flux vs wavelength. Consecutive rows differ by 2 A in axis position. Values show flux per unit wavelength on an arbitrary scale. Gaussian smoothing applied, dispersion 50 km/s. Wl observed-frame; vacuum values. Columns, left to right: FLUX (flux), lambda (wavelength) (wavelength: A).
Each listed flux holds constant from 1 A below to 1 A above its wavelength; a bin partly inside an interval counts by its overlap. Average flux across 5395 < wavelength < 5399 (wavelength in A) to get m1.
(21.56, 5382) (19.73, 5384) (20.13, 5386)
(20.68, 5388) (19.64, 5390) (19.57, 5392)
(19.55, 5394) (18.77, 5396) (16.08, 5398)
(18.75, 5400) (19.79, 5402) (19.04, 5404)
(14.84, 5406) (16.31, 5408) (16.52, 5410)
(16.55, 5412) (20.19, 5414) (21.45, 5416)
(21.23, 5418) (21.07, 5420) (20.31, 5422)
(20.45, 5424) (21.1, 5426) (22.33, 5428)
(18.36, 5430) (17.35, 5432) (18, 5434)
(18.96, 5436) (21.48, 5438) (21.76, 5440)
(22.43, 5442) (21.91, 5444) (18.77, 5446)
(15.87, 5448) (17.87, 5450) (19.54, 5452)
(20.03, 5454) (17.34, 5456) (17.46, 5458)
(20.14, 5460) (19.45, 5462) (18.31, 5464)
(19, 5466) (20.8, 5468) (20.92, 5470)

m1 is 17.4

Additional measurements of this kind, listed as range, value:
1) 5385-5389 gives 20.4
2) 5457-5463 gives 19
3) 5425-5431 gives 20.6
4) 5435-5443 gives 21.2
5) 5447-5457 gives 18.1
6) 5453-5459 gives 18.3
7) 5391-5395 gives 19.6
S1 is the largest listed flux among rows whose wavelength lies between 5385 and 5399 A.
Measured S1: 20.68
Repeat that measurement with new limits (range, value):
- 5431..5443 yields 22.43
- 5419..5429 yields 22.33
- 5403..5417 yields 21.45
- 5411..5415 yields 20.19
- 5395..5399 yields 18.77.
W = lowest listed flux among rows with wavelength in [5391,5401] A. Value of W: 16.08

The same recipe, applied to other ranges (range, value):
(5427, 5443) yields 17.35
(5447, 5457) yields 15.87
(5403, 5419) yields 14.84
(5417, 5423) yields 20.31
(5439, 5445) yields 21.76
